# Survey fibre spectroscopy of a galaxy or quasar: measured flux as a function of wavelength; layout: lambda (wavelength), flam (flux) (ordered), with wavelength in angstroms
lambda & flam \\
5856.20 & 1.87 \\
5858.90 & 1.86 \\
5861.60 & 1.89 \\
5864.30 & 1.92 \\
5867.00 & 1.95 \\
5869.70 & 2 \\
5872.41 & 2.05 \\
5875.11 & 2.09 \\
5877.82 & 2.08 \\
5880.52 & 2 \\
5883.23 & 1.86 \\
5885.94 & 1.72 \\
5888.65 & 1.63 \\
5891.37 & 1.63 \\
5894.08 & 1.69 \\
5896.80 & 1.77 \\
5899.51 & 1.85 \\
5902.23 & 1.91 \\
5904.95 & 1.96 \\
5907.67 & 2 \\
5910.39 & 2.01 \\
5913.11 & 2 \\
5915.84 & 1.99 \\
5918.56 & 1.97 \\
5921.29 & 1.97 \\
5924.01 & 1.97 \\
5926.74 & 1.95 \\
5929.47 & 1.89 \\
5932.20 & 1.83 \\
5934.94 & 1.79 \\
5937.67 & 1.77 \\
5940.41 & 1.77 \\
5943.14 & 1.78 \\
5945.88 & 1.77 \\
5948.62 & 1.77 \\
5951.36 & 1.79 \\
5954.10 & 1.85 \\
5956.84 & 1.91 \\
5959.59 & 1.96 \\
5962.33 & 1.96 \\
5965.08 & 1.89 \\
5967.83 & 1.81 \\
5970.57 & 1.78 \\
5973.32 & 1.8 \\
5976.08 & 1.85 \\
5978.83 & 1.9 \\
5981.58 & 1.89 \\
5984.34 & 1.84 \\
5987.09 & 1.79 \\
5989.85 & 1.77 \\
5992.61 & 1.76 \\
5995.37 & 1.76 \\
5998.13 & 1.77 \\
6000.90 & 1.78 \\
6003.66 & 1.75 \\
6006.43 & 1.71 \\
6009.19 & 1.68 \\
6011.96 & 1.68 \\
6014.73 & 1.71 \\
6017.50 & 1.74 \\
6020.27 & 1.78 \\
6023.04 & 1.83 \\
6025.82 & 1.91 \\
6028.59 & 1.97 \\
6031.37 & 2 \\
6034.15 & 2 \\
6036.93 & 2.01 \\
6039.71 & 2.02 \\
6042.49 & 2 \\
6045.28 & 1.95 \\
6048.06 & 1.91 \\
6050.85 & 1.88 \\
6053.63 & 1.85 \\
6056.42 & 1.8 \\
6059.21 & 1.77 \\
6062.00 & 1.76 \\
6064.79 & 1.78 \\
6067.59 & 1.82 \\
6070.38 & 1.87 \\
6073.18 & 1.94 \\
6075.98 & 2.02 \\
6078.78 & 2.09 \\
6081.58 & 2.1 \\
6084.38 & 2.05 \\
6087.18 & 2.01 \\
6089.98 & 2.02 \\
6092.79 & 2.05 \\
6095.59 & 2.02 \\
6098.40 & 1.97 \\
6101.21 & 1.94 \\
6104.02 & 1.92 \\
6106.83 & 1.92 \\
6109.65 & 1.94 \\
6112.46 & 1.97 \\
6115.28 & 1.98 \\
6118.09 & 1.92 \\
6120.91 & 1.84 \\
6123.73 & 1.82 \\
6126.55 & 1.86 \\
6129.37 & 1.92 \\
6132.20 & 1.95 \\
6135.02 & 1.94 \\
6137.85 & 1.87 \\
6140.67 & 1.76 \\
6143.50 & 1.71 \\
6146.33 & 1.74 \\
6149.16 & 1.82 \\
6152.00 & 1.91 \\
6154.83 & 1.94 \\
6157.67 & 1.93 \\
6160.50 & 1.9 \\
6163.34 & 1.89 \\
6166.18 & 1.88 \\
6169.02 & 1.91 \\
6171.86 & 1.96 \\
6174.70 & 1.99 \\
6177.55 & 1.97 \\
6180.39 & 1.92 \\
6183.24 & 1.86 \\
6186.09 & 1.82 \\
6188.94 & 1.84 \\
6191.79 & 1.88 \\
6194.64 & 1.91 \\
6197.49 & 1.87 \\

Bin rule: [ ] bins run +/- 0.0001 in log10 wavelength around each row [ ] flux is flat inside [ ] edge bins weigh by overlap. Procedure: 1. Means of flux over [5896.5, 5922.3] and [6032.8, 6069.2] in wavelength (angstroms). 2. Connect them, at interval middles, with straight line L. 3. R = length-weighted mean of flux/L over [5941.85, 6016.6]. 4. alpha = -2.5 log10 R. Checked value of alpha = 0.068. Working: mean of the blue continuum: 1.95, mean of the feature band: 1.8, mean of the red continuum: 1.89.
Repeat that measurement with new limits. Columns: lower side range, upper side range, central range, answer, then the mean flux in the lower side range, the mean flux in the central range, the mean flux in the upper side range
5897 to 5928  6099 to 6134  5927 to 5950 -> 0.09 mag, 1.96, 1.8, 1.92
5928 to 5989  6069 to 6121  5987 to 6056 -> 0.04 mag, 1.84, 1.84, 1.98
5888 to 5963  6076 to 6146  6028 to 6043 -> -0.05 mag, 1.86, 2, 1.94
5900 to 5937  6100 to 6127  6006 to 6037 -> 0.05 mag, 1.94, 1.83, 1.91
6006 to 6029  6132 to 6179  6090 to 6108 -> -0.08 mag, 1.77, 1.97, 1.89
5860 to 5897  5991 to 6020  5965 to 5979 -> -0.03 mag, 1.88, 1.83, 1.74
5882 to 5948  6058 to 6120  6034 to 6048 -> -0.04 mag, 1.85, 1.99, 1.95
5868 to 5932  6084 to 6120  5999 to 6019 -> 0.13 mag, 1.91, 1.72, 1.97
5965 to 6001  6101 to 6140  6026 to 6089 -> -0.04 mag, 1.81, 1.94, 1.91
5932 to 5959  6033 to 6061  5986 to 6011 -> 0.07 mag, 1.81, 1.75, 1.92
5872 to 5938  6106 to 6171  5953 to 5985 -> 0.01 mag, 1.9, 1.87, 1.88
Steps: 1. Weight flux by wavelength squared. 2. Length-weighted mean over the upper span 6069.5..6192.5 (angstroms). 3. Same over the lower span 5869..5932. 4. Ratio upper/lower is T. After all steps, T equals 1.1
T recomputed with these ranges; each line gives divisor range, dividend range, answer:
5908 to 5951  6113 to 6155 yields 1.06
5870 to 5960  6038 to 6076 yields 1.05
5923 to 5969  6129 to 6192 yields 1.09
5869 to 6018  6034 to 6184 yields 1.10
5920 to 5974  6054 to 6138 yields 1.09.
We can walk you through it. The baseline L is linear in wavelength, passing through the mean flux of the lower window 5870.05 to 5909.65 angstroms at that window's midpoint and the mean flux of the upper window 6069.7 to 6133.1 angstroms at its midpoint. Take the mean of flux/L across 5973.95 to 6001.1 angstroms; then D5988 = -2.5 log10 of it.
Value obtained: 0.06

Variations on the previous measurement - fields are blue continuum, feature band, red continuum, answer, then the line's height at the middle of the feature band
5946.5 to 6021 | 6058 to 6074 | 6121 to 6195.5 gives 0.01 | 1.84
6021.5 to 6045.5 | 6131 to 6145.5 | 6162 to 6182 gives 0.06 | 1.94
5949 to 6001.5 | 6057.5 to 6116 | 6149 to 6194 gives -0.04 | 1.87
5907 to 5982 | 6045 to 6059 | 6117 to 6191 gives 0.01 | 1.88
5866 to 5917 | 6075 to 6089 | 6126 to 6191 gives -0.09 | 1.89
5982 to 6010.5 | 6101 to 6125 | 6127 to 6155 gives -0.05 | 1.84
